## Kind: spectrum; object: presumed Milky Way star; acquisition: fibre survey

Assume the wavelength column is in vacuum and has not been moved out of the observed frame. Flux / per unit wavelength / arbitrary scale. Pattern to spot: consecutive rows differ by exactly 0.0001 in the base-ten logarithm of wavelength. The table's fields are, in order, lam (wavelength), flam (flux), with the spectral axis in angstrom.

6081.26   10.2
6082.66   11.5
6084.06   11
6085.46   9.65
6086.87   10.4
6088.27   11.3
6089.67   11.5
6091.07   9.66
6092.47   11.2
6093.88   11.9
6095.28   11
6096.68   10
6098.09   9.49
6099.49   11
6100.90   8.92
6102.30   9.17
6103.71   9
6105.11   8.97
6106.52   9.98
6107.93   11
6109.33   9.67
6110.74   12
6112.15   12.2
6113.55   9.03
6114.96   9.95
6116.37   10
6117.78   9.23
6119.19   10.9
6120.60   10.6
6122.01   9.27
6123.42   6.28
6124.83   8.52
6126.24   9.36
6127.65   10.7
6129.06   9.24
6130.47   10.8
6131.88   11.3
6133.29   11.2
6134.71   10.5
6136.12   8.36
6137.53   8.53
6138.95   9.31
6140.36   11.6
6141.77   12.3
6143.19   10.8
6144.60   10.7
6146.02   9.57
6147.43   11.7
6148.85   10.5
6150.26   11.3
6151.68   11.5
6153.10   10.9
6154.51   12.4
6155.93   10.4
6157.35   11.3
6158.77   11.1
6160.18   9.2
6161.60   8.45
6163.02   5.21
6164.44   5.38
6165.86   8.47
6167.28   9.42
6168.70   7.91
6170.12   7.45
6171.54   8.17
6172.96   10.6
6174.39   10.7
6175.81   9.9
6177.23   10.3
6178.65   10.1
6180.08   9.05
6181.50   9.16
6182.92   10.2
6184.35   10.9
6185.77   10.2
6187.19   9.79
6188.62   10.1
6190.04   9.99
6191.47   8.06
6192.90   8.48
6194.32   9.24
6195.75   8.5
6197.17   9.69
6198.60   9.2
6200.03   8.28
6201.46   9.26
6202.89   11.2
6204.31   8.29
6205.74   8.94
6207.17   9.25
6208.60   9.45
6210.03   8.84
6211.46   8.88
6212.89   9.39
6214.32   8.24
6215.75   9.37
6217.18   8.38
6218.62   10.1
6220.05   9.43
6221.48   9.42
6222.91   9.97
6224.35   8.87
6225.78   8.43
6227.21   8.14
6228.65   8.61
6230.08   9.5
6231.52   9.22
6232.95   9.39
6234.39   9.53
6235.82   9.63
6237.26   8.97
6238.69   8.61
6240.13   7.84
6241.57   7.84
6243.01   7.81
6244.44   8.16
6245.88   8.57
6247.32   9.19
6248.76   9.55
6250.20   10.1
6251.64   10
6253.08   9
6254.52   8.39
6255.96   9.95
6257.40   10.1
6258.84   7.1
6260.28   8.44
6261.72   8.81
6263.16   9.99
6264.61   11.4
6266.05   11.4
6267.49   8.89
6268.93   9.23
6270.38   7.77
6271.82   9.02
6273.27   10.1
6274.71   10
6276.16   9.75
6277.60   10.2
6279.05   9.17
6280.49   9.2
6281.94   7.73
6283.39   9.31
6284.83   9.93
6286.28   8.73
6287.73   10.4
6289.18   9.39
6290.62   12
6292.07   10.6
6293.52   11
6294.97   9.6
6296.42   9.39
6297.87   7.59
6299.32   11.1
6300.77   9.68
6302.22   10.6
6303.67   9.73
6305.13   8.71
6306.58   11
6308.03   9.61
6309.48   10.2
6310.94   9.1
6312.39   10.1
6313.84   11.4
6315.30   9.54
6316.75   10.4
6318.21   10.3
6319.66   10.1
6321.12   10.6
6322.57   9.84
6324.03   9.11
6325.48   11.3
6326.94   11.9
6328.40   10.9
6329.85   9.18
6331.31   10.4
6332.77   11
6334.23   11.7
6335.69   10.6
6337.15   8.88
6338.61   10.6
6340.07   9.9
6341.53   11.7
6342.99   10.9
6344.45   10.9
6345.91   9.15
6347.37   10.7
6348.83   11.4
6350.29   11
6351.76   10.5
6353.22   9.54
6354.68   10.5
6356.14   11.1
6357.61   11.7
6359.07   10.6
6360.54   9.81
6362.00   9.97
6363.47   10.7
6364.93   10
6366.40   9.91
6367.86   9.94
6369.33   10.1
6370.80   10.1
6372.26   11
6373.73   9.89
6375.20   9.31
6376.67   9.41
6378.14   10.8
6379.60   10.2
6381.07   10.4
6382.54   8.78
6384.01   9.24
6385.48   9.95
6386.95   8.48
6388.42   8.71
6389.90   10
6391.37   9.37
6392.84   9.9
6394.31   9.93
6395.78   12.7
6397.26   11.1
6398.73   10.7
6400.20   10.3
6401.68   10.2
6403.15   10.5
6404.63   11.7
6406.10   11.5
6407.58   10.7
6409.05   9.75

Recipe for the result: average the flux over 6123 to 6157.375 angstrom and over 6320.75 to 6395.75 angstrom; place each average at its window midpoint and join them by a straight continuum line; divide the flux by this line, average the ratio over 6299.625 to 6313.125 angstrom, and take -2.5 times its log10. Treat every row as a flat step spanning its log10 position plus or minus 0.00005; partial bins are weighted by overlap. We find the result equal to 0.04 mag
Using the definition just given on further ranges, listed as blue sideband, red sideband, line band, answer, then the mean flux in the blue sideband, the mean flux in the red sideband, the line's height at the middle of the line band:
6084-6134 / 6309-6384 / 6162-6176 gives 0.227 mag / 10.1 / 10.3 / 10.2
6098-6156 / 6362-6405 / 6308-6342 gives -0.025 mag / 10.2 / 10.1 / 10.1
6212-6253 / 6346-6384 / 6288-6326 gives -0.040 mag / 9.01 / 10.3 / 9.71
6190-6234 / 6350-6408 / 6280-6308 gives -0.013 mag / 9.09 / 10.2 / 9.66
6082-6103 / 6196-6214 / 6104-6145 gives 0.007 mag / 10.5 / 9.18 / 10.1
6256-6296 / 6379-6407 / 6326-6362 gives -0.069 mag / 9.61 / 10.2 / 9.95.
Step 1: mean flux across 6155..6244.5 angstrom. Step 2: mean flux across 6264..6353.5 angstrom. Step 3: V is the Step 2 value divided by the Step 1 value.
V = 1.11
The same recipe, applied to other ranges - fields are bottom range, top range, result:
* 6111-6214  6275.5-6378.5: 1.05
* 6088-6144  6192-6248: 0.89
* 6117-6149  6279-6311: 0.97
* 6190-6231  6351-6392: 1.10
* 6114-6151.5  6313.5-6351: 1.04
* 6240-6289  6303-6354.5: 1.12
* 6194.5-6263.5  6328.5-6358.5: 1.17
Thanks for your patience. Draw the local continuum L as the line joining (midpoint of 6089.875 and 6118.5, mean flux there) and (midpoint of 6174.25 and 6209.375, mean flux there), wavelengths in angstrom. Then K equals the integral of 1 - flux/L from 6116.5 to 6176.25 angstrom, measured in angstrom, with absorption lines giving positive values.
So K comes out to 0.5 angstrom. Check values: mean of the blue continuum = 10.2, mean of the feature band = 9.79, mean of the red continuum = 9.51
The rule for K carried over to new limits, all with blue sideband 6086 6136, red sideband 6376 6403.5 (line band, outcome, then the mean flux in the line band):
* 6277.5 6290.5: 0.8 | 9.42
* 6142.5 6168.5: 0.6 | 9.87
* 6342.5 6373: -1.2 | 10.5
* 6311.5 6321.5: -0.3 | 10.3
